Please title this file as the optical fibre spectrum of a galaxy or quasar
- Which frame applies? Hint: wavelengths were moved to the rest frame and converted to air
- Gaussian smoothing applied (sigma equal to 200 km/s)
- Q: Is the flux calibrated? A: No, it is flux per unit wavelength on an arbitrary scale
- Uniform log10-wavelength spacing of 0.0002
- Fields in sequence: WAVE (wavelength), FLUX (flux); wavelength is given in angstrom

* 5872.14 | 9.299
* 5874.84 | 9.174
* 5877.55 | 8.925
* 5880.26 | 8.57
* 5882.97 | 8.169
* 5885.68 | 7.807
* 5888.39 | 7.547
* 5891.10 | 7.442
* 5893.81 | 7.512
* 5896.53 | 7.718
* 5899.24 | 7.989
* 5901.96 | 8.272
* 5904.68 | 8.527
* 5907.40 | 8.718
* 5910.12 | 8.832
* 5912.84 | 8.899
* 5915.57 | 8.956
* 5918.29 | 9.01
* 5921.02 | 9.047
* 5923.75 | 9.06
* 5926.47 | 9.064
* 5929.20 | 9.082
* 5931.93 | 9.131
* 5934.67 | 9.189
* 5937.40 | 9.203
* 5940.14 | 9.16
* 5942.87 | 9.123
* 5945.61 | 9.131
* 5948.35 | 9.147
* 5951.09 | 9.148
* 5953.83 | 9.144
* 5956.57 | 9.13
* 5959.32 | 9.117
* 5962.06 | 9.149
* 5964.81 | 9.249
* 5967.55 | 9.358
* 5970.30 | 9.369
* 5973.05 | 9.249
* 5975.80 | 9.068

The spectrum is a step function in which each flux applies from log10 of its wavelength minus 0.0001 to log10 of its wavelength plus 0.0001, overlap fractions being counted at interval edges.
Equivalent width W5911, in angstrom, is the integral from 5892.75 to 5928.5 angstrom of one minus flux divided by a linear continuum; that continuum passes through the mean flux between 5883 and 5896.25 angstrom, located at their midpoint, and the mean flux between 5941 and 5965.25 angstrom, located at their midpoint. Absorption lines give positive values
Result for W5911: -2.0 angstrom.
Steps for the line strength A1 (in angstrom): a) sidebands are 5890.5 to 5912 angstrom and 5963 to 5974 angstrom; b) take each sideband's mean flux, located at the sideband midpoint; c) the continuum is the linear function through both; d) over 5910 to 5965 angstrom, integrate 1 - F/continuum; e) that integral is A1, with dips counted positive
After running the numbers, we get -2.0 angstrom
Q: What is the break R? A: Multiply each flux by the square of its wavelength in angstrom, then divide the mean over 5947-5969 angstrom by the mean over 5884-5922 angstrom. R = 1.1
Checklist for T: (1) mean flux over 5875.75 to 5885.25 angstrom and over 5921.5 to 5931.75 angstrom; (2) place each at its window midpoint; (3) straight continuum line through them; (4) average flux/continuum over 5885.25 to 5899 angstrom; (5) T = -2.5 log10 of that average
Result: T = 0.14 mag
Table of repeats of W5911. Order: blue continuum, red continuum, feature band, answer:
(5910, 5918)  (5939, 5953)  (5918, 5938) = -0.18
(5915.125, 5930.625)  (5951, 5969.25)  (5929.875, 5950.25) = -0.09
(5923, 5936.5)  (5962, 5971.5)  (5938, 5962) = 0.20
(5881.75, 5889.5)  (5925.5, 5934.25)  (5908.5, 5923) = -0.42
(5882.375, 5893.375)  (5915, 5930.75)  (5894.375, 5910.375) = -0.01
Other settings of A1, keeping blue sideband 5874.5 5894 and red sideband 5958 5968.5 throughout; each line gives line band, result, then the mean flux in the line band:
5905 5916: -0.42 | 8.81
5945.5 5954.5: -0.11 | 9.14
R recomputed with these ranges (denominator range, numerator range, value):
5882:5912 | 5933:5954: 1.15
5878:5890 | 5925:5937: 1.15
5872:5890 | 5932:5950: 1.11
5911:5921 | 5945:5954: 1.03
